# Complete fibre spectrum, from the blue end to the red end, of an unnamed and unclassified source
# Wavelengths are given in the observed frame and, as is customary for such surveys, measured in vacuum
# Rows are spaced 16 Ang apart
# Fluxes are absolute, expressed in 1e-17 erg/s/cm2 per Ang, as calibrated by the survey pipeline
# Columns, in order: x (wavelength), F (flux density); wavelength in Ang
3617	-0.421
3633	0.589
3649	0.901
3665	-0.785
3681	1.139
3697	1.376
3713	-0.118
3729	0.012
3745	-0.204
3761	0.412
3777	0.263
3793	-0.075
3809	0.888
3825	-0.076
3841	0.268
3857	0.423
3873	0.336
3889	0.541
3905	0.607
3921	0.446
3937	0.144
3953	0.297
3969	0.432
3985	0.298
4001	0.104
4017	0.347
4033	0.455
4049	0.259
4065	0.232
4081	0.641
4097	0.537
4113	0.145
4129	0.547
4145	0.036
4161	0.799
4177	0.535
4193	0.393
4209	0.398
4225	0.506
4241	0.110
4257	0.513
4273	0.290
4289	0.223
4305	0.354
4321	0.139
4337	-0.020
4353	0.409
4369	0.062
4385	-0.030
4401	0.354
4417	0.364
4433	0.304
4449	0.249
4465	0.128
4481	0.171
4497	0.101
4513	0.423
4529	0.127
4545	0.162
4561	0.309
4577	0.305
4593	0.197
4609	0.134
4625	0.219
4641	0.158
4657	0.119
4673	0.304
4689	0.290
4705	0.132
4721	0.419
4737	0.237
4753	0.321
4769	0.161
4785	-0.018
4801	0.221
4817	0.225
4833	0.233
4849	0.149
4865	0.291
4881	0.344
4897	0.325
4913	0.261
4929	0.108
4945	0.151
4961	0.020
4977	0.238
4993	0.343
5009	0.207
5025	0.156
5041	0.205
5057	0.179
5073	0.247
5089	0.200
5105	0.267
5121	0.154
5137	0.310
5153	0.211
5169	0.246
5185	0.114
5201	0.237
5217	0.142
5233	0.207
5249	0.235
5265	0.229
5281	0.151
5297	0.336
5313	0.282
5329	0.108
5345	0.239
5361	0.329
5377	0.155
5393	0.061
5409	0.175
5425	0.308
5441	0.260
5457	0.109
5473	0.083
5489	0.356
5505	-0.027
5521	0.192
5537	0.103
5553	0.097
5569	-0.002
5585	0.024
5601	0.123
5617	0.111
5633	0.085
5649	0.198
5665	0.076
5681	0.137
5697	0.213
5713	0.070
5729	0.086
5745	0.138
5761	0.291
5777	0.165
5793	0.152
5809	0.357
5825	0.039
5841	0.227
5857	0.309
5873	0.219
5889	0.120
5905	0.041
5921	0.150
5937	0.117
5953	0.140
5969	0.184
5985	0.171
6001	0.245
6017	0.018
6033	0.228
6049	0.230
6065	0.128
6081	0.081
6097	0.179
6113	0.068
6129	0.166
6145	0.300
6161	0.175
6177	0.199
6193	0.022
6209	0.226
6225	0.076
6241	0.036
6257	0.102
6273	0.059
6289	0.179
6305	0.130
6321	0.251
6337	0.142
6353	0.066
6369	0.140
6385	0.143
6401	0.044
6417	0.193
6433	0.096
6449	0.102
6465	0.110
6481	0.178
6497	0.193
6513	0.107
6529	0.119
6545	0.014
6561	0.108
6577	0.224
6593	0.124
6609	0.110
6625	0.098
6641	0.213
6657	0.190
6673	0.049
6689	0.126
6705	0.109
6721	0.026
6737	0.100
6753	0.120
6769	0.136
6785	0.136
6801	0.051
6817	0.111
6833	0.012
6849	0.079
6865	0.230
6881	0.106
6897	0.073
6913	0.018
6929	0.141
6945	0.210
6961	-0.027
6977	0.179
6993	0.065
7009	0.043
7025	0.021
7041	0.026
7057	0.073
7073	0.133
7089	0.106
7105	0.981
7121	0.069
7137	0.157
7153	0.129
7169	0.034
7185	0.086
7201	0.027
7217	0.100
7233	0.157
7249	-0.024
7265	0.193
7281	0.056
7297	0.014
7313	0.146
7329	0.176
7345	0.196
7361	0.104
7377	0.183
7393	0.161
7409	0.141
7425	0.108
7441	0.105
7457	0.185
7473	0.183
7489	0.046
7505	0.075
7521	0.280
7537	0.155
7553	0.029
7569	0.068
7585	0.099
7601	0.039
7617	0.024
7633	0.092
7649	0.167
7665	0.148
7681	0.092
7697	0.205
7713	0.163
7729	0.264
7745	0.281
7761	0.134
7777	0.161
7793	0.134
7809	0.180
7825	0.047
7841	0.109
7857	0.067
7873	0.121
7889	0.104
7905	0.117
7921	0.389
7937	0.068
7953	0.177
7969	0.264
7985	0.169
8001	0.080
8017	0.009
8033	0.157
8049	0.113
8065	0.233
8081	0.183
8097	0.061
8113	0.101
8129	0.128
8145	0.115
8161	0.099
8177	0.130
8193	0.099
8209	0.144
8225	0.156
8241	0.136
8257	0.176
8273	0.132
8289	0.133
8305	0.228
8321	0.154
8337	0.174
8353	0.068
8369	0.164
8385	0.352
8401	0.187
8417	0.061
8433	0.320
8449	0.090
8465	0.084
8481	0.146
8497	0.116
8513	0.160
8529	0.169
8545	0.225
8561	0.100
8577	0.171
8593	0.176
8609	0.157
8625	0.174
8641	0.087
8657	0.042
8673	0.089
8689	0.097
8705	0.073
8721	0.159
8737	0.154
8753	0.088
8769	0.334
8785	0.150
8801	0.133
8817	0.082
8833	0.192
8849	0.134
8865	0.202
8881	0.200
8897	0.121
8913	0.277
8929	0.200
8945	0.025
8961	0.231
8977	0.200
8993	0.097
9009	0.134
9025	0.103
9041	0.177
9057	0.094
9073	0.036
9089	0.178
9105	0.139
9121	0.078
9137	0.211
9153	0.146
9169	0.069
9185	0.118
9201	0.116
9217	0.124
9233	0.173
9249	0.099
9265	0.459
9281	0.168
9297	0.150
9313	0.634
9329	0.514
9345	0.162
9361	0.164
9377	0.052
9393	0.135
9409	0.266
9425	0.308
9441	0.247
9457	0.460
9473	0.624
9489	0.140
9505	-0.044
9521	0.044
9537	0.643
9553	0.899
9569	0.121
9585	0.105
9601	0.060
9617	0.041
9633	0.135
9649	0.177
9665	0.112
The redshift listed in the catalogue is 0.91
